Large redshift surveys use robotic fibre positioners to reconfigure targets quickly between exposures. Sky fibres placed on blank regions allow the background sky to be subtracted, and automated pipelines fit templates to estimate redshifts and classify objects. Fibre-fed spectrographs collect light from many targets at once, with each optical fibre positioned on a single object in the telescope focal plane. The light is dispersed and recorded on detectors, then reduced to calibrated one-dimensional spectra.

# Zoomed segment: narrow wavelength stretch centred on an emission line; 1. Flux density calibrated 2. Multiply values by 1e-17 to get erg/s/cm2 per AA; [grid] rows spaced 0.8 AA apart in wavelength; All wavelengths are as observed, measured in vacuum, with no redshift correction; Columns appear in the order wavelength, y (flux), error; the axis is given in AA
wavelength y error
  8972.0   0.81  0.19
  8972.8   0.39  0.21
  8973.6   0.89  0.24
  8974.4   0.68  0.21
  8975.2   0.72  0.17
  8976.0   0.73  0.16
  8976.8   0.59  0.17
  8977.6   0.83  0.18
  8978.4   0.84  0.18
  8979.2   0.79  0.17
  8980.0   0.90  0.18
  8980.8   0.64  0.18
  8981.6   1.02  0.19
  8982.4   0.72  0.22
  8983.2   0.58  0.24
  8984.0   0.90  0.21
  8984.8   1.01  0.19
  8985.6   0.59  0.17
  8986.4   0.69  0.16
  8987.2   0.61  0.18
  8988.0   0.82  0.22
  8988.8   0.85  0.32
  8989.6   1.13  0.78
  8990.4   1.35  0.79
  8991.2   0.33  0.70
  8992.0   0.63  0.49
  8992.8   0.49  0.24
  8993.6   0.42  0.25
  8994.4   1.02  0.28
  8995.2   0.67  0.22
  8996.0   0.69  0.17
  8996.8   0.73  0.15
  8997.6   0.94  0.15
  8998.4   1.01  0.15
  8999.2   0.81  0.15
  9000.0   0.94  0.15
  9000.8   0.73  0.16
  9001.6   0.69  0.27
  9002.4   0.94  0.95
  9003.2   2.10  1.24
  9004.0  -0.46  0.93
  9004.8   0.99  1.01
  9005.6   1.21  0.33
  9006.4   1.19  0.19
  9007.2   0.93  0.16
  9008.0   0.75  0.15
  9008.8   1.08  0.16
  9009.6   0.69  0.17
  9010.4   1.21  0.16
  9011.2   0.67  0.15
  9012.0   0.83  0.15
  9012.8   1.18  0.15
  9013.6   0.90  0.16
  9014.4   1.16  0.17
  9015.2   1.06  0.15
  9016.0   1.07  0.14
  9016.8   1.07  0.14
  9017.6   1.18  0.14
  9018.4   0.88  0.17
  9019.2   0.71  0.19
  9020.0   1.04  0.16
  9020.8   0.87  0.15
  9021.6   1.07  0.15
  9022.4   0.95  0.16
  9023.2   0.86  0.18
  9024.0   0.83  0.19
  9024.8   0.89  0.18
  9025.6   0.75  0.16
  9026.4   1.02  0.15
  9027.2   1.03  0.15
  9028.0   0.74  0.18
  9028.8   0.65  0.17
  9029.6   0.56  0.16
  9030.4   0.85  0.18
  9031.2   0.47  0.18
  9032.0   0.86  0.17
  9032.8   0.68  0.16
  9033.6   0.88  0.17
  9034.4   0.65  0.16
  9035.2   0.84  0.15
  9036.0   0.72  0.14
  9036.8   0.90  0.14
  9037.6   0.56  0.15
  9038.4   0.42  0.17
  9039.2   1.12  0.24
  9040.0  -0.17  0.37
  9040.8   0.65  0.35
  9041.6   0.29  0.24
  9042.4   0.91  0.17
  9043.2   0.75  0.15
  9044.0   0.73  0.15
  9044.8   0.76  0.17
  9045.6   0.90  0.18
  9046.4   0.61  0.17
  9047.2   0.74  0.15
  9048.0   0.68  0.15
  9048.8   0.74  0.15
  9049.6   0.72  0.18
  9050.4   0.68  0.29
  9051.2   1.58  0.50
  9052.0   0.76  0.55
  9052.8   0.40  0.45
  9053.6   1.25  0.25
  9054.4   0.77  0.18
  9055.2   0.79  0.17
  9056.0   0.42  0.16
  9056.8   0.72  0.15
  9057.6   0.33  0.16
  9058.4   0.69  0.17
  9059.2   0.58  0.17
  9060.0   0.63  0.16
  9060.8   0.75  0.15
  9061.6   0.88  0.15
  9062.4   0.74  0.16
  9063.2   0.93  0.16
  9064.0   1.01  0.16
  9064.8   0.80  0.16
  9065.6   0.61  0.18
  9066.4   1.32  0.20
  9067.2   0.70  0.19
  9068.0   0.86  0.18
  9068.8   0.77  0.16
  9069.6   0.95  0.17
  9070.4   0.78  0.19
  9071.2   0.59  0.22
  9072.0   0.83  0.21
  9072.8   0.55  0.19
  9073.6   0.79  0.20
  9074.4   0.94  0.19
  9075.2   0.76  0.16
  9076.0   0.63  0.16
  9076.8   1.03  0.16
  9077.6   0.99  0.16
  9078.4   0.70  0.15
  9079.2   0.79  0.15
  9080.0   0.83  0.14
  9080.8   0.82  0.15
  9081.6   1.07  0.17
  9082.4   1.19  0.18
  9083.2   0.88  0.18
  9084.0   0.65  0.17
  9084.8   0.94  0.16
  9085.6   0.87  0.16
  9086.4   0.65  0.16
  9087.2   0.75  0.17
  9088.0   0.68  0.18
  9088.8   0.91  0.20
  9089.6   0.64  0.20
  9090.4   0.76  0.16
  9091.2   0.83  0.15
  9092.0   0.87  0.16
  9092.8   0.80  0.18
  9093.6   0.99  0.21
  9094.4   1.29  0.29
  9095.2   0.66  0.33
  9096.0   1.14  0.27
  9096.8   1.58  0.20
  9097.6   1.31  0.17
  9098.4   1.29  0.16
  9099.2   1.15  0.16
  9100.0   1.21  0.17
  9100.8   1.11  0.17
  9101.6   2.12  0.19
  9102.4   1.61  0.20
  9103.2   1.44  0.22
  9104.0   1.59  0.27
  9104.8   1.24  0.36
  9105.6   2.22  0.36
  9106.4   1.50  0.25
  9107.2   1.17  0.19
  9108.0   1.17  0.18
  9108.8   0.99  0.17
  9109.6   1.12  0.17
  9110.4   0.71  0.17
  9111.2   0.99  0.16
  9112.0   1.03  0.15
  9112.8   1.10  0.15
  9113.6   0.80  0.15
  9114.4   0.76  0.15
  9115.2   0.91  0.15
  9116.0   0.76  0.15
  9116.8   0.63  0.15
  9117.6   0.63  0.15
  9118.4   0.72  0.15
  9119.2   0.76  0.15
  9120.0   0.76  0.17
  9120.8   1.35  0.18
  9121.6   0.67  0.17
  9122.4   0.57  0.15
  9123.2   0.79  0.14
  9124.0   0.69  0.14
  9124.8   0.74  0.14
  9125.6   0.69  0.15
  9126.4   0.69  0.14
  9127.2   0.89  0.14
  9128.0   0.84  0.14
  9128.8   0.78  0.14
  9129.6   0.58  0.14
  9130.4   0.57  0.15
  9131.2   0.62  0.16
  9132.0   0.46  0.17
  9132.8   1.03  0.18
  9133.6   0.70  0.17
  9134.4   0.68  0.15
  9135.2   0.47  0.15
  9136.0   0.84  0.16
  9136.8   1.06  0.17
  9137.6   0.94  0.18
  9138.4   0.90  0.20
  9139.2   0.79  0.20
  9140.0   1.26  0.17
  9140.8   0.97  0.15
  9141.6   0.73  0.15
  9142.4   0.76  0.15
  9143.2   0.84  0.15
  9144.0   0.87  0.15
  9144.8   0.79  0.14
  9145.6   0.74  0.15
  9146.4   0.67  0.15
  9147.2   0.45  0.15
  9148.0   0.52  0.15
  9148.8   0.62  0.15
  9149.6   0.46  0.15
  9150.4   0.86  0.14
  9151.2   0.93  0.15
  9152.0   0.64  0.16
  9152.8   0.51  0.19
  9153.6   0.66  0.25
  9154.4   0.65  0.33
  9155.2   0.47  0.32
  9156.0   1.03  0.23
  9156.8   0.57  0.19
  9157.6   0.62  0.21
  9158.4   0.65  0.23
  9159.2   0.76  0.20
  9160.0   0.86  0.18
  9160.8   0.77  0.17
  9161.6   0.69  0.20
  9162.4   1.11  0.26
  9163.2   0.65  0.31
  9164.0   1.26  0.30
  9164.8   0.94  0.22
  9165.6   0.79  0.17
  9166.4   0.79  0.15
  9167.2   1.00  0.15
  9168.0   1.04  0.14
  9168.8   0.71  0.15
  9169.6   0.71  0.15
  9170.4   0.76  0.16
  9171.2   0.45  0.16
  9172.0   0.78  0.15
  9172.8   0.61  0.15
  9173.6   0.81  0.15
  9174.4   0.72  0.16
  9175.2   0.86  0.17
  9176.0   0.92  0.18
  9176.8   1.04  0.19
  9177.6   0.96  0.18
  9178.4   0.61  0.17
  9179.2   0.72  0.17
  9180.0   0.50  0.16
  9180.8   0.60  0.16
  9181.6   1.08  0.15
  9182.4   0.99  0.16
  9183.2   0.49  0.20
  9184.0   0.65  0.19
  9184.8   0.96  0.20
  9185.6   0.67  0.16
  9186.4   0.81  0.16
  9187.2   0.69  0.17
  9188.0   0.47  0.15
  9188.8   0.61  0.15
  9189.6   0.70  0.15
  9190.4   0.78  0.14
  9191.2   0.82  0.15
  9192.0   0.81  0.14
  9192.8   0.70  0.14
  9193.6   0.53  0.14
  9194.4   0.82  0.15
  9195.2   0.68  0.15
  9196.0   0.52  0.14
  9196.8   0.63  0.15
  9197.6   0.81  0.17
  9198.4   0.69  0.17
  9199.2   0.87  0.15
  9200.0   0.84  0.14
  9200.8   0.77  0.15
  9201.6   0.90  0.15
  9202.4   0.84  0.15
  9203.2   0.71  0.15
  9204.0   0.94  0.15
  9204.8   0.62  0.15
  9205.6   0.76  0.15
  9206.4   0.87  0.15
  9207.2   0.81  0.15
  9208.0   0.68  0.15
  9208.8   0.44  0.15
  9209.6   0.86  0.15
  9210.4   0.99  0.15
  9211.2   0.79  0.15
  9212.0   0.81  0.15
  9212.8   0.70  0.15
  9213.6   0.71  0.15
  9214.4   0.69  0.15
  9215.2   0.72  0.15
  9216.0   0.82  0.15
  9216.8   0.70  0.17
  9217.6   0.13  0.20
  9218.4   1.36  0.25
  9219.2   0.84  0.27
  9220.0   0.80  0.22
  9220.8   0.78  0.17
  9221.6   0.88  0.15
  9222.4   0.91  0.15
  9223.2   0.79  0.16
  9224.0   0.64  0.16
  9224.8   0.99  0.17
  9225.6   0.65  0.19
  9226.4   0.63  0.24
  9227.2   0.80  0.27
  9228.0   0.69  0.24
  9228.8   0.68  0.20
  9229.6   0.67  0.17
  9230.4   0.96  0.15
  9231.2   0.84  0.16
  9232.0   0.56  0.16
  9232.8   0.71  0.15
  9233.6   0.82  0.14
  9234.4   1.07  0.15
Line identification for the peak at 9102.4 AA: [O III] 5007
